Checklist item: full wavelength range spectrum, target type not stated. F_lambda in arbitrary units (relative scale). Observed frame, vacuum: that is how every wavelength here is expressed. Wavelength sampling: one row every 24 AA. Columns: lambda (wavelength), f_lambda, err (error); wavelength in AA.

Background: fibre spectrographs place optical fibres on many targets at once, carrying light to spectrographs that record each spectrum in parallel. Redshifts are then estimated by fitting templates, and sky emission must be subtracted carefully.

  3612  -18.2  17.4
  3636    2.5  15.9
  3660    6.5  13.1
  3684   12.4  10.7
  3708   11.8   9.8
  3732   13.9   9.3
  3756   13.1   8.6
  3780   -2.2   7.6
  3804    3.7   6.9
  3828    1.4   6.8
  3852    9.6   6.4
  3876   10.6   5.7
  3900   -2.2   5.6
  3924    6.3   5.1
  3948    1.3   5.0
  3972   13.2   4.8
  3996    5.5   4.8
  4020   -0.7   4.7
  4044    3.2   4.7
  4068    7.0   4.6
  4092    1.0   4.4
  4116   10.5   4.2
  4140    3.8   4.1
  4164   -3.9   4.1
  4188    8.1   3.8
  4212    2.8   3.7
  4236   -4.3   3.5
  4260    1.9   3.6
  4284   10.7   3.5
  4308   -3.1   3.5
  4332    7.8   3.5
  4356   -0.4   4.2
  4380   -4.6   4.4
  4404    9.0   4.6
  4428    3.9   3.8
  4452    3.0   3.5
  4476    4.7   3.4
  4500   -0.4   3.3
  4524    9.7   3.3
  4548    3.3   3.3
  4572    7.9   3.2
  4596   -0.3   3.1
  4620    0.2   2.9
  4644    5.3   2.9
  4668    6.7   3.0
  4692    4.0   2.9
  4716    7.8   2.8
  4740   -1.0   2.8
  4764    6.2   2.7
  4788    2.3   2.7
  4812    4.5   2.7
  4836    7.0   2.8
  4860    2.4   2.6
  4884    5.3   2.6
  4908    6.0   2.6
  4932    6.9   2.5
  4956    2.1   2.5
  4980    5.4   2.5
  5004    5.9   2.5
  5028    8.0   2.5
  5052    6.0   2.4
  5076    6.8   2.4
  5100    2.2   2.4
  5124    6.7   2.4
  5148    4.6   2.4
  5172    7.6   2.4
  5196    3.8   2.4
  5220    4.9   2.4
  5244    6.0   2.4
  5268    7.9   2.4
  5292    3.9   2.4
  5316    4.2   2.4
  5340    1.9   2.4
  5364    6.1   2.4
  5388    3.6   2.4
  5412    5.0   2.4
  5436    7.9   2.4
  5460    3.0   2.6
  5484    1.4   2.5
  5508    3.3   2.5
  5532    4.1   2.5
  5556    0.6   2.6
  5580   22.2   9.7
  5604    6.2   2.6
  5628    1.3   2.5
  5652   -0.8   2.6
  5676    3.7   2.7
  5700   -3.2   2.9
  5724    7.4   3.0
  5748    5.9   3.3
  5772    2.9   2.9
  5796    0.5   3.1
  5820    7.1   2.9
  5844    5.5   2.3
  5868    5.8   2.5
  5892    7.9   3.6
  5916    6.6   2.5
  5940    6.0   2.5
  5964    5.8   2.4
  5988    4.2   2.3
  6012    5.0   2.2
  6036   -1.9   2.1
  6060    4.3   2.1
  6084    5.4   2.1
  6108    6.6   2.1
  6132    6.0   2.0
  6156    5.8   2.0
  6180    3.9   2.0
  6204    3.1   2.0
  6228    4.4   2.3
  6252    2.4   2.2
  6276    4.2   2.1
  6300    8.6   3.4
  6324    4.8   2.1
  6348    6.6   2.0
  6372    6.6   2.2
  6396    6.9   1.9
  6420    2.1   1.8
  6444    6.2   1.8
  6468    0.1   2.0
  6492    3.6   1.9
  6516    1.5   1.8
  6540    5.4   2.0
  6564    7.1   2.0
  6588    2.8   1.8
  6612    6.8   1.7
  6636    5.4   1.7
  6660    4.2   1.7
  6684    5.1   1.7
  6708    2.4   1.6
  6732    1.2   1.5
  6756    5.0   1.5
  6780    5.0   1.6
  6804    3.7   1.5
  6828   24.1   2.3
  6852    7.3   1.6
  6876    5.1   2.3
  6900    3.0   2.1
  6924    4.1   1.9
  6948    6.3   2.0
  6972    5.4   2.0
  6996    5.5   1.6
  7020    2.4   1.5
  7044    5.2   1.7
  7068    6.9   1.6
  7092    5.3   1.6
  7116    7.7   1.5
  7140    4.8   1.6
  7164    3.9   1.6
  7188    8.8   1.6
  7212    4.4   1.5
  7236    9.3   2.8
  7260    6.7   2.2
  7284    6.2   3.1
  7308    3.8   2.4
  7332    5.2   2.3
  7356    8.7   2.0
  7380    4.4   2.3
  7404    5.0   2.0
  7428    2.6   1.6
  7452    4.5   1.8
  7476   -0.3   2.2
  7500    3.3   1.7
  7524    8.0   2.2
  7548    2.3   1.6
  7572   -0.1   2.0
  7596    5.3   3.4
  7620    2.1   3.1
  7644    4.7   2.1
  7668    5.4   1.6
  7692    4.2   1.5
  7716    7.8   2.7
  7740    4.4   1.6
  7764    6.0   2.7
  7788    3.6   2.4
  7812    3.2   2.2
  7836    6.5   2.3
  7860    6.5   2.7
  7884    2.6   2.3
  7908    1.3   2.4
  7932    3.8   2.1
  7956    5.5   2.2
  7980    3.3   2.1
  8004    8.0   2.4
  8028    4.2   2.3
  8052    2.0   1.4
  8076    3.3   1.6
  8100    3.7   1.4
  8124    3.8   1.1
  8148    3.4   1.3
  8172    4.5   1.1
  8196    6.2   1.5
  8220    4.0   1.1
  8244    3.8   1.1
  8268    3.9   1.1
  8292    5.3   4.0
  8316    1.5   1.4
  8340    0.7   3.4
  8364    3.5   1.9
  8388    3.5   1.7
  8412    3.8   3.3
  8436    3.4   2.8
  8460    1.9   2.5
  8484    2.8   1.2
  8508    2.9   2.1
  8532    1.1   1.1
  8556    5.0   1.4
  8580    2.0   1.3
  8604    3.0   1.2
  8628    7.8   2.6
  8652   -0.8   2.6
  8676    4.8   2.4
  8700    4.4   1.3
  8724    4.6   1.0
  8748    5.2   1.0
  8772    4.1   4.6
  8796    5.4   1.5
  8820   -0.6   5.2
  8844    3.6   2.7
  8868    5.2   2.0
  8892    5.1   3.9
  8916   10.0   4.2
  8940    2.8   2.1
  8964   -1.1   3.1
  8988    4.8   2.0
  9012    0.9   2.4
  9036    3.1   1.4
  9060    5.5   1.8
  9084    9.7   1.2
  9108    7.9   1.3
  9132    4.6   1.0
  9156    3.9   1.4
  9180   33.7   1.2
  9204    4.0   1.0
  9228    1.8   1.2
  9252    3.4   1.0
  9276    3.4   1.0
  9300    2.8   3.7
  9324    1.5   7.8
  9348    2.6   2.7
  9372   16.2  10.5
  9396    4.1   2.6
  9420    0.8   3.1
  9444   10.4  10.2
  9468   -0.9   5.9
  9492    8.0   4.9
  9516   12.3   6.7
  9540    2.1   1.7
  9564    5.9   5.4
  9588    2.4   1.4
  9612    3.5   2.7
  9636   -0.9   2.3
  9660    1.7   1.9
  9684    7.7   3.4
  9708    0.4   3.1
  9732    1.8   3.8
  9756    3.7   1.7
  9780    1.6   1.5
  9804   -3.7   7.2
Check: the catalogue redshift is 0.833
